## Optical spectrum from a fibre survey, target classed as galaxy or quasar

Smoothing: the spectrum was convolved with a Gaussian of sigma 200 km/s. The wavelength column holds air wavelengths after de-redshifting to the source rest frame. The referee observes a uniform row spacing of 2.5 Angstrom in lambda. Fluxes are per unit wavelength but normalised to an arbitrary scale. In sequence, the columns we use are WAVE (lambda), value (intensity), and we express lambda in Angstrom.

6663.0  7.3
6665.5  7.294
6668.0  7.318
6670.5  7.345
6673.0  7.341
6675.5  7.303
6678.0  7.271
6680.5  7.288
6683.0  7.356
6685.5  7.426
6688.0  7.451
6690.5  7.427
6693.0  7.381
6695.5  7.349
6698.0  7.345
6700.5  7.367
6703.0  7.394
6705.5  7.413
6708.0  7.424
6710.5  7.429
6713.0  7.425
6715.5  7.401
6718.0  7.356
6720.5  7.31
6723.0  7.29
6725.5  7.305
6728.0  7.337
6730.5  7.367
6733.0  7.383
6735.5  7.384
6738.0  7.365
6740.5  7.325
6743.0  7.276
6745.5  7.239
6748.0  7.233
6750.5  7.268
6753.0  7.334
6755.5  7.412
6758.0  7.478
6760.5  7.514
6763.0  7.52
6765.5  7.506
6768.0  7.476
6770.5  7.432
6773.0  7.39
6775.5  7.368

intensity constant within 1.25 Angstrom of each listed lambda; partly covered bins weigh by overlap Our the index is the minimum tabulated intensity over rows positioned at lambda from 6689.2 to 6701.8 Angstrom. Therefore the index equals 7.345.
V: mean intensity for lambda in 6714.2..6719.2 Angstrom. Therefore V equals 7.38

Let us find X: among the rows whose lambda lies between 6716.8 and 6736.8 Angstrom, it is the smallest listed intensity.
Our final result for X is 7.29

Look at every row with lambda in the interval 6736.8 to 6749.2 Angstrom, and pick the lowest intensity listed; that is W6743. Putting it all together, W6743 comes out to 7.233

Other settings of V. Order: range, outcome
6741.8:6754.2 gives 7.27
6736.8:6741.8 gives 7.34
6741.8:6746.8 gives 7.26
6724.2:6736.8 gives 7.35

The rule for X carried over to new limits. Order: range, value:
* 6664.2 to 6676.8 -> 7.294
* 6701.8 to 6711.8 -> 7.394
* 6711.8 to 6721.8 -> 7.31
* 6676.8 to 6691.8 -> 7.271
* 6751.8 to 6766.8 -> 7.334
